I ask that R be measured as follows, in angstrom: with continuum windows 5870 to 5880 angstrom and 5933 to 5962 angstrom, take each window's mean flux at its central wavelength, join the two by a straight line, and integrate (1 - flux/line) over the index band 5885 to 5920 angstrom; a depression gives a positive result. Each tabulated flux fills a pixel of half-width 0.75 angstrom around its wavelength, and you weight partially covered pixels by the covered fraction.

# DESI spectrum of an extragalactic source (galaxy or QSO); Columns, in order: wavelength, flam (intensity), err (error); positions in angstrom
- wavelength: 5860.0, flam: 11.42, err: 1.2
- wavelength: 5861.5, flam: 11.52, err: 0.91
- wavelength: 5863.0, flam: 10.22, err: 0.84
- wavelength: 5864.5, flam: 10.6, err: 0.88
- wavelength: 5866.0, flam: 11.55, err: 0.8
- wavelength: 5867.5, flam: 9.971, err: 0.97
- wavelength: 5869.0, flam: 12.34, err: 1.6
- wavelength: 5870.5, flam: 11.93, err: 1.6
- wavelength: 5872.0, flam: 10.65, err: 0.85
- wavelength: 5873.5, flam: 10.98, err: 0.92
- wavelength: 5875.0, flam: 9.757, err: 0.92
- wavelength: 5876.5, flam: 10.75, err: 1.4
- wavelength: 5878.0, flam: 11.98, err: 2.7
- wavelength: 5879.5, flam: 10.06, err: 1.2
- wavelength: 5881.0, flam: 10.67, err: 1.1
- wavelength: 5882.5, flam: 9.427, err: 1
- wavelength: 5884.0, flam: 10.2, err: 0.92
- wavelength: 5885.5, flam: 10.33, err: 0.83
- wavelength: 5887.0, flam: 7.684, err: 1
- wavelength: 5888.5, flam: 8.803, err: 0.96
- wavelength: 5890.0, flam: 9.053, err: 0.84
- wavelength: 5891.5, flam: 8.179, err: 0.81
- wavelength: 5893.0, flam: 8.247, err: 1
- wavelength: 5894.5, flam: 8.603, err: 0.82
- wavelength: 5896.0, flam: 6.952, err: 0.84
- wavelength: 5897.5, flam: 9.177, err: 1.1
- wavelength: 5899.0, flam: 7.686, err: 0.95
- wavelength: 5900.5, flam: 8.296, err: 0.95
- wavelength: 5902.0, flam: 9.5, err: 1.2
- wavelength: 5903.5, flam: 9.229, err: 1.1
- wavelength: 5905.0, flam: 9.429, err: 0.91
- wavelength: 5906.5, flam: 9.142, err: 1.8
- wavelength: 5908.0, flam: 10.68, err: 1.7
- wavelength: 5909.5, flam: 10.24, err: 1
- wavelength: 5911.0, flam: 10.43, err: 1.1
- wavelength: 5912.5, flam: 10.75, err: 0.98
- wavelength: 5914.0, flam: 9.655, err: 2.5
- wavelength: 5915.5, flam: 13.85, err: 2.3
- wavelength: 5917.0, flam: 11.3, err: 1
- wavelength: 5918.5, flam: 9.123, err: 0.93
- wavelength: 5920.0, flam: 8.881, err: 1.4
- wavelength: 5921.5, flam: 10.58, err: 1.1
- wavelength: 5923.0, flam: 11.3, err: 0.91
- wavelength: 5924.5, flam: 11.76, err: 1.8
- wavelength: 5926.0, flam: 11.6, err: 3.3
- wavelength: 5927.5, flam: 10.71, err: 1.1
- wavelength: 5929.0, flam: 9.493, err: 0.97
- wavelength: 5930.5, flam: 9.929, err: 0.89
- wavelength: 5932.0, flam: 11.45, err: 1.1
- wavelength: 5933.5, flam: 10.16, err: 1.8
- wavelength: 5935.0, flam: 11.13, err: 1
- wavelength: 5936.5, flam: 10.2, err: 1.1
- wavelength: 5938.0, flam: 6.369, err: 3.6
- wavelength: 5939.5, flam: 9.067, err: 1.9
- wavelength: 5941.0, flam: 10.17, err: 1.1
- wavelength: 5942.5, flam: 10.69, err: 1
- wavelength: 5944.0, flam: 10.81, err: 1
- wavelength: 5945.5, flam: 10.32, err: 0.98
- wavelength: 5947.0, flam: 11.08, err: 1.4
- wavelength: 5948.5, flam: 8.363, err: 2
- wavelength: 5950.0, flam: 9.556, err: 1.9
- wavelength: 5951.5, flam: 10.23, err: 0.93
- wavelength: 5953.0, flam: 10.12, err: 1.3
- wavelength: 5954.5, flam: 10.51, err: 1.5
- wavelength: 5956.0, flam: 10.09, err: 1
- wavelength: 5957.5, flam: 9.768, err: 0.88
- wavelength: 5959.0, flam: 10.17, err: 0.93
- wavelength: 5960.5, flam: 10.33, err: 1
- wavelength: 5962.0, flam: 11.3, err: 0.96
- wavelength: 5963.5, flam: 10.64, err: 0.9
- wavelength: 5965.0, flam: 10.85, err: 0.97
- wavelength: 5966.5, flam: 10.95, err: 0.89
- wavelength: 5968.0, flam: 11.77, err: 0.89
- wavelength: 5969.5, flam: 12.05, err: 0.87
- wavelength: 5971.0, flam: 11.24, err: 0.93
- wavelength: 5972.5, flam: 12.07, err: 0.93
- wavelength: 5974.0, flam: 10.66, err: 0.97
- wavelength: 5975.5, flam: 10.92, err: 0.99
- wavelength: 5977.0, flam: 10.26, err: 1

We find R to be 3.8 angstrom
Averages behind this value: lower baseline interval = 10.9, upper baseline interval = 9.99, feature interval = 9.39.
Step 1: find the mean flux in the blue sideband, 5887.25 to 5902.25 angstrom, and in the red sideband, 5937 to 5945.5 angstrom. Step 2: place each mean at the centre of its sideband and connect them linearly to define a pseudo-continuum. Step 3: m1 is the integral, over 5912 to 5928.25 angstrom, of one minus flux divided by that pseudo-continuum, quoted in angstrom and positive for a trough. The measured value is -3.4 angstrom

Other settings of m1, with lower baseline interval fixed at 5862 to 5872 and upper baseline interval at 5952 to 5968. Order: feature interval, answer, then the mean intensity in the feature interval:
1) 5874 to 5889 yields 1.4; 10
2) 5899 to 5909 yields 1.5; 9.27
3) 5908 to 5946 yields 1.1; 10.4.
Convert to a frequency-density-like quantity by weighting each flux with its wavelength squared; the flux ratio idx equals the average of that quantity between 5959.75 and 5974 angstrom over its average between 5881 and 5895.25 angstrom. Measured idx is 1.27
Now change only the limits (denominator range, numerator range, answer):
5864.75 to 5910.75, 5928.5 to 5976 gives 1.09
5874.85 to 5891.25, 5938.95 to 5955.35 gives 1.05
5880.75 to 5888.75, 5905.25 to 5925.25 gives 1.12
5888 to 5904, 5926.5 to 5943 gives 1.19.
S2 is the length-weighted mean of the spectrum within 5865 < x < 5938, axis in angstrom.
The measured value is 10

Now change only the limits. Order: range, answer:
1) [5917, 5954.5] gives 10.2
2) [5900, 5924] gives 10.2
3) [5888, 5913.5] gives 9.09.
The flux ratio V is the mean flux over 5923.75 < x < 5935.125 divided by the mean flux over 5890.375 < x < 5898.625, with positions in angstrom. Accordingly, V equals 1.31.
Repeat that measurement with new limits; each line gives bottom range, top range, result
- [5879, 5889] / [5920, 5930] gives 1.12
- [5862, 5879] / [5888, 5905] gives 0.78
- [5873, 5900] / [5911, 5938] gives 1.13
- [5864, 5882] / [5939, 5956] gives 0.92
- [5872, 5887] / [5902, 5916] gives 0.99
